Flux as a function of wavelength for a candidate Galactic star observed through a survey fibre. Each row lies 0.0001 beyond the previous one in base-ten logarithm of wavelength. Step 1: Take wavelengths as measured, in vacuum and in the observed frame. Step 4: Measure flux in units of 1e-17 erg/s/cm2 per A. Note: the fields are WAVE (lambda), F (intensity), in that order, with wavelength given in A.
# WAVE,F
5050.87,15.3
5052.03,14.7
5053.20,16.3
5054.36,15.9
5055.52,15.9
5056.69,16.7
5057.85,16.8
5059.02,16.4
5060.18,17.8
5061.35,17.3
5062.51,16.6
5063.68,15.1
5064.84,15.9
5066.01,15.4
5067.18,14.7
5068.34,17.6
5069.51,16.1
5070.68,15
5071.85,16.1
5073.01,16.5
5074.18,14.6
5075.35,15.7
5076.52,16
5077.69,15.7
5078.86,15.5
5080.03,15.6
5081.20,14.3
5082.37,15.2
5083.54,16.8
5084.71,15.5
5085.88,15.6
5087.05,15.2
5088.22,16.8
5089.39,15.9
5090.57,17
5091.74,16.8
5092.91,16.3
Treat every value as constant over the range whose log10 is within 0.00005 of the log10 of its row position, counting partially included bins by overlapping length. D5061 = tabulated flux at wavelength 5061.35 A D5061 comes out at 17.3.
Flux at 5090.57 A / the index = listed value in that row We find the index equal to 17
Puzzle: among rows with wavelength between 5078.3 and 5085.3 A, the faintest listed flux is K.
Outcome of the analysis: 14.3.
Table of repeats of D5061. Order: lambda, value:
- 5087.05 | 15.2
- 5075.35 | 15.7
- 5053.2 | 16.3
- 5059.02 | 16.4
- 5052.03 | 14.7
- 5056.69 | 16.7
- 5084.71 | 15.5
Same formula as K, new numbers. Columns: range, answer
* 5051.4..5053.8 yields 14.7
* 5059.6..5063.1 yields 16.6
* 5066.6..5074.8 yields 14.6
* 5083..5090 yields 15.2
